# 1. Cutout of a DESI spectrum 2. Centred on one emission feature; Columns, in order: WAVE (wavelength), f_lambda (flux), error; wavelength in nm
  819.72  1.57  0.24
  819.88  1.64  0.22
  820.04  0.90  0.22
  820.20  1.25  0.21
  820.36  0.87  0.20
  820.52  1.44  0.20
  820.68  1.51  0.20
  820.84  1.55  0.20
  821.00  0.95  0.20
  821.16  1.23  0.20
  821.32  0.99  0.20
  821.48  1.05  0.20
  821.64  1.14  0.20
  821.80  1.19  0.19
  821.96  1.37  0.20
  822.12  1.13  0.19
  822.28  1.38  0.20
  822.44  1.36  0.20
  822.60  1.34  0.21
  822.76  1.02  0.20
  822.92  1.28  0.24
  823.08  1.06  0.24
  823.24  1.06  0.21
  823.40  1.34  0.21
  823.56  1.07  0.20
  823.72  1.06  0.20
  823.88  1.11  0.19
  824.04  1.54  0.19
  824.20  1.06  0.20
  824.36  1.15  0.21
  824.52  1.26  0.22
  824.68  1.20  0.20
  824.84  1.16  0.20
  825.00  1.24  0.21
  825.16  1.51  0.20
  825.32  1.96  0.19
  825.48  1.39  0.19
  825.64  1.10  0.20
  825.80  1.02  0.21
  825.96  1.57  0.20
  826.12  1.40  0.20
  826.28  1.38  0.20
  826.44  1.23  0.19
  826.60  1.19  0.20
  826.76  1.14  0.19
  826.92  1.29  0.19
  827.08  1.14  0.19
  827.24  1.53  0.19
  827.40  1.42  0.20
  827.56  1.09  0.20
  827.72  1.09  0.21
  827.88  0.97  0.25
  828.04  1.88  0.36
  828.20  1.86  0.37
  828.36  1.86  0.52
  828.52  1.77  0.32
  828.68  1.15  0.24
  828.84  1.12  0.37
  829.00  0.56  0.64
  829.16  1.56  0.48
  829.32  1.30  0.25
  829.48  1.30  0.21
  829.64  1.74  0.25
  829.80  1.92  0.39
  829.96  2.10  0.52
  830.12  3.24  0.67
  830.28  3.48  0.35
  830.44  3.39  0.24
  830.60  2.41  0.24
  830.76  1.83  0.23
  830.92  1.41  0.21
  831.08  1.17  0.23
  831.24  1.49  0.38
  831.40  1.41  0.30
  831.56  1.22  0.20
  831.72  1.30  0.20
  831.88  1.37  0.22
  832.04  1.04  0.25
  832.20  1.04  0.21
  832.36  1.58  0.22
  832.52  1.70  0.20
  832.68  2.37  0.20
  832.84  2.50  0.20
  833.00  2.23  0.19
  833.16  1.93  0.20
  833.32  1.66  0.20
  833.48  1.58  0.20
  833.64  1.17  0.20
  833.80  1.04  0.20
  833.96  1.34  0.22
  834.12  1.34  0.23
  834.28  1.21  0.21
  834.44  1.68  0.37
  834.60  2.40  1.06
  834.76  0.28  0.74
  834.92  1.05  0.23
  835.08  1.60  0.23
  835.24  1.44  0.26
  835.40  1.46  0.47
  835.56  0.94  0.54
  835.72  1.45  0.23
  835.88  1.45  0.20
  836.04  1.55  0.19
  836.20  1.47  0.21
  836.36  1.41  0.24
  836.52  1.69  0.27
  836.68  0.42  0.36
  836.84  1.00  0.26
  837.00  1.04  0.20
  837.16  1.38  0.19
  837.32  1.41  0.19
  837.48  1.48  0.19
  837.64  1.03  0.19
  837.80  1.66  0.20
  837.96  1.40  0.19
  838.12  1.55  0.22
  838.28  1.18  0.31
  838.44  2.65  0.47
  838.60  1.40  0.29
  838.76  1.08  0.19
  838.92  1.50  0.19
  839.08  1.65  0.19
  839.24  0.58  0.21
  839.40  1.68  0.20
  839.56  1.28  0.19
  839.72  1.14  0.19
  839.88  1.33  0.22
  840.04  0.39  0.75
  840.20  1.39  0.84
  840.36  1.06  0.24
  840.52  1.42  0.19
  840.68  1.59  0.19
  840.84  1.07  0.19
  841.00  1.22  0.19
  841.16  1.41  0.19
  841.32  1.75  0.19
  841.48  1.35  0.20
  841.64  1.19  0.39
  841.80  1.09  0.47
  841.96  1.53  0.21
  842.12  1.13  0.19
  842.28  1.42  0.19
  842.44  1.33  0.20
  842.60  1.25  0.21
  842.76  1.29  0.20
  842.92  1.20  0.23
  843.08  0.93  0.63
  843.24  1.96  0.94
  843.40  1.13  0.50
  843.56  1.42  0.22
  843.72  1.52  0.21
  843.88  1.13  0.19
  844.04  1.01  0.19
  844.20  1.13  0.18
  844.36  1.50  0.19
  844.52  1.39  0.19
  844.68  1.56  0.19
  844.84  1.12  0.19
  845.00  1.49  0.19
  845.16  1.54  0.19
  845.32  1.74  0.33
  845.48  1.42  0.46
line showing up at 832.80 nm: [N II] 6583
